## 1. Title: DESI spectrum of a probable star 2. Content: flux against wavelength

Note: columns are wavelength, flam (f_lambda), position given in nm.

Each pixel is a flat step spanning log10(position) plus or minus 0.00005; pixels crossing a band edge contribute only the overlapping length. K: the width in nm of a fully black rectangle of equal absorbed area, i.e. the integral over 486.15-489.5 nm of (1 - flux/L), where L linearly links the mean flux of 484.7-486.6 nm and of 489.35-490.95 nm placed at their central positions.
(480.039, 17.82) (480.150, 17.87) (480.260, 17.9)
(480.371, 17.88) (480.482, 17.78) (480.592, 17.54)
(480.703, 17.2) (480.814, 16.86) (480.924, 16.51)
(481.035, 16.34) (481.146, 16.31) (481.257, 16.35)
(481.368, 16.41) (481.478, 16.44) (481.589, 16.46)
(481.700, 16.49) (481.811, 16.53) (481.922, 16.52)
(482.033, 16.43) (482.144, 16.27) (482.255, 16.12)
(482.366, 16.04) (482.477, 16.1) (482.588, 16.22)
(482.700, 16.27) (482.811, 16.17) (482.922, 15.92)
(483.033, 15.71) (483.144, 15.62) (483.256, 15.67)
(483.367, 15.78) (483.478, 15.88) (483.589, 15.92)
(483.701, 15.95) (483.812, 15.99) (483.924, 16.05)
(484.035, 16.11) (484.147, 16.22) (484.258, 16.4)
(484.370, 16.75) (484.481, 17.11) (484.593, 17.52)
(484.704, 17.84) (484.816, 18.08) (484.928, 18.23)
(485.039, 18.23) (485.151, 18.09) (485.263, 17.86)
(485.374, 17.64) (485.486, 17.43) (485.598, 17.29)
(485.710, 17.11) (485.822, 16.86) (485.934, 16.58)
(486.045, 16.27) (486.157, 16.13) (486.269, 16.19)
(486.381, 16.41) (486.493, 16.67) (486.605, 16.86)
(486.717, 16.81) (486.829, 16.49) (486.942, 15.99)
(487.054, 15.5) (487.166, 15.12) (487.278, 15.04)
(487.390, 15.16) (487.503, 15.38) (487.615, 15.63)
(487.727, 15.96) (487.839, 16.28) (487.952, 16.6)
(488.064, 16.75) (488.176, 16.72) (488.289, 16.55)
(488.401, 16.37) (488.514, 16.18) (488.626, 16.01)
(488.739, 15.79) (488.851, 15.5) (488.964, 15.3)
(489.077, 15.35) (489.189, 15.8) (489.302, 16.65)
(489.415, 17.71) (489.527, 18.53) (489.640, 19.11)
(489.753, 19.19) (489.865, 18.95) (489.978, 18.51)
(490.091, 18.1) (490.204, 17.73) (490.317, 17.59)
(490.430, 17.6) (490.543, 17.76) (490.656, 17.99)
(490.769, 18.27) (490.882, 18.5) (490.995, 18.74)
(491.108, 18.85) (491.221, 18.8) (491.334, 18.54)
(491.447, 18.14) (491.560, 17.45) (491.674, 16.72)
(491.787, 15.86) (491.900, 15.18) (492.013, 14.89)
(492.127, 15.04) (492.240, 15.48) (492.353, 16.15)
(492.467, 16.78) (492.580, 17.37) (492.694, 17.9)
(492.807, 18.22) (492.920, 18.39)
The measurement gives 0.30 nm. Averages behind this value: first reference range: 17.2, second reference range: 18.2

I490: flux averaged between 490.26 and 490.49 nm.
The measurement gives 17.6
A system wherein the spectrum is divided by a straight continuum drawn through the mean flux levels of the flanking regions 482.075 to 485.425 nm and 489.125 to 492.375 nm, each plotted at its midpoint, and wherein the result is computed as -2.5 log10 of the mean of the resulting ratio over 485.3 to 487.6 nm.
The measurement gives 0.04 mag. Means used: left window 16.6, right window 17.5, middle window 16.3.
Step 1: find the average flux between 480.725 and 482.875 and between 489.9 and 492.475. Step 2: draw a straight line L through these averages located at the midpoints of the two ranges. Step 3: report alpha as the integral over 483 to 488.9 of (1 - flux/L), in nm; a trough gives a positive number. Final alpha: 0.12 nm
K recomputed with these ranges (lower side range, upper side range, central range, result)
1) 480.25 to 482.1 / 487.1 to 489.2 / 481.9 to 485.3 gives -0.017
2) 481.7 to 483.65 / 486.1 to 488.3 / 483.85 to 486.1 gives -0.152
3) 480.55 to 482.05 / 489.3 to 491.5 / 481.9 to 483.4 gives 0.070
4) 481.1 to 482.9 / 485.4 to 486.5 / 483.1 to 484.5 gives 0.035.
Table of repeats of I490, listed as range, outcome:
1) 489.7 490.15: 18.7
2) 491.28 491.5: 18.4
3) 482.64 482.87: 16.2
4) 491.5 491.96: 16.3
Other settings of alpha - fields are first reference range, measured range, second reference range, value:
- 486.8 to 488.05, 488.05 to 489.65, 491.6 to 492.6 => -0.07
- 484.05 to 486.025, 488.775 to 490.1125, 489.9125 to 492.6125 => 0.00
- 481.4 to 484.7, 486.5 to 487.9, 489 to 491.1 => 0.11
